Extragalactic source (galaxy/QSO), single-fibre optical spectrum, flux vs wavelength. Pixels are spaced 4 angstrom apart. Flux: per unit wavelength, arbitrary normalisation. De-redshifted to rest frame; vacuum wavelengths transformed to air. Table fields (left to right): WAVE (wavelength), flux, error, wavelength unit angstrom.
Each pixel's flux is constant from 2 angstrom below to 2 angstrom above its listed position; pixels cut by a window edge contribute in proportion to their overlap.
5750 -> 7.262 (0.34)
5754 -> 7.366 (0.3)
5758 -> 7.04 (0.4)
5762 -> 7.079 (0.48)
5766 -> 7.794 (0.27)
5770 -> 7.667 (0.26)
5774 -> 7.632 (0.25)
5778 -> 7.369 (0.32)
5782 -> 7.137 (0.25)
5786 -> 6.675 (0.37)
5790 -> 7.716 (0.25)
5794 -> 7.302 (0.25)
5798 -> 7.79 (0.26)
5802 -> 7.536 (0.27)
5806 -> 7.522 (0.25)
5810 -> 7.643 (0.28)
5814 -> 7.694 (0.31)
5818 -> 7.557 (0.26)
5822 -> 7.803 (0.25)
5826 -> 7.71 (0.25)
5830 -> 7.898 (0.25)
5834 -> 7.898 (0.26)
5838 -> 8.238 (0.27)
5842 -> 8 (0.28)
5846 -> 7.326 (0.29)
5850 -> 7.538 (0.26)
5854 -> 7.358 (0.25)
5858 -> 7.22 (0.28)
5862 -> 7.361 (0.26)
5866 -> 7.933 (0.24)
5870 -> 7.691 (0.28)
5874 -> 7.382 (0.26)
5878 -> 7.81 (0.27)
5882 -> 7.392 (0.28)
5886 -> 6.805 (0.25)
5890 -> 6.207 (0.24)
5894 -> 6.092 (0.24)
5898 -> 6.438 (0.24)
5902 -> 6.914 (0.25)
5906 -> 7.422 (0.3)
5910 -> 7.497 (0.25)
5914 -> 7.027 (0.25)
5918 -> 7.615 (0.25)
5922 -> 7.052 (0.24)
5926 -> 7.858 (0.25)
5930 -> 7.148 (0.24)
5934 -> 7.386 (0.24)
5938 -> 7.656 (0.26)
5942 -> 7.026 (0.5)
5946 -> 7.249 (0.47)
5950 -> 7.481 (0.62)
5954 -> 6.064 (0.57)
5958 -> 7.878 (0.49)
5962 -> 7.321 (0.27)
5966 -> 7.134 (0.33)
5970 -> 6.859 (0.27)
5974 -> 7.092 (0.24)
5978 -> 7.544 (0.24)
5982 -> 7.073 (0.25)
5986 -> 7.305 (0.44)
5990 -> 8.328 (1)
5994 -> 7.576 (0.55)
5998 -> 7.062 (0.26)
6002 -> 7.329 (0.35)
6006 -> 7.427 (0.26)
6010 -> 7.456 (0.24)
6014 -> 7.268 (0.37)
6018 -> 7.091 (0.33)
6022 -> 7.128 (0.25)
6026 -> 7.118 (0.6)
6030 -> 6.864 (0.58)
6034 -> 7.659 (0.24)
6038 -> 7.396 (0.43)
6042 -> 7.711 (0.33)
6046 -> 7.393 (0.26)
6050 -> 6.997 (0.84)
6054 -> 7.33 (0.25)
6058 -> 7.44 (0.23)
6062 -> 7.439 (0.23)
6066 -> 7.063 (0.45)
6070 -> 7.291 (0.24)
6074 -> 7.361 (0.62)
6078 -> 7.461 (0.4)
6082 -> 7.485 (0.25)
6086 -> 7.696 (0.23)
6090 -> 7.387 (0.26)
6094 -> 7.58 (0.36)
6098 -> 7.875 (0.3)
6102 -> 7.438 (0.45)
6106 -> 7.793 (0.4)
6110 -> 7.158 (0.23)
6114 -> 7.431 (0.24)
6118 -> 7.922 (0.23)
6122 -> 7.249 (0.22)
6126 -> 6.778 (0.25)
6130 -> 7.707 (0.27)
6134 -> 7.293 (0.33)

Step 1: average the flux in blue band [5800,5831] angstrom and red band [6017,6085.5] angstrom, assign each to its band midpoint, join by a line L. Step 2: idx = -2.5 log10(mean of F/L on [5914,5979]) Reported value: 0.03 mag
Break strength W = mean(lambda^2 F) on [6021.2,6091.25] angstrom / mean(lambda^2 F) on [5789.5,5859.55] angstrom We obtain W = 1.04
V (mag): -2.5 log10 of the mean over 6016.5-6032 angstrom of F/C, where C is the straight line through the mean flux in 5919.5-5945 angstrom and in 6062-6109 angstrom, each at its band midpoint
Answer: 0.06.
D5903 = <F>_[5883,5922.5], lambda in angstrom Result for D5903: 6.91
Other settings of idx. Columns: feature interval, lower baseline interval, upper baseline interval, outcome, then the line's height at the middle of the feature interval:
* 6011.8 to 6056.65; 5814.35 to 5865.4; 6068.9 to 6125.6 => 0.04 mag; 7.53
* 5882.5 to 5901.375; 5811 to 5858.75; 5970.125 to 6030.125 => 0.16 mag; 7.56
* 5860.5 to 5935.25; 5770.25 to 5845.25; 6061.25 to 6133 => 0.05 mag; 7.56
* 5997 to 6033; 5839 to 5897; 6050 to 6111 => 0.03 mag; 7.4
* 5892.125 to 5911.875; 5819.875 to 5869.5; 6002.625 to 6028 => 0.10 mag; 7.54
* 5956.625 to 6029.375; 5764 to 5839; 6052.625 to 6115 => 0.03 mag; 7.5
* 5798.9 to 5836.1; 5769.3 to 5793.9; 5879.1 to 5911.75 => -0.07 mag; 7.19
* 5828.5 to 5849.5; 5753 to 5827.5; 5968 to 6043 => -0.06 mag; 7.44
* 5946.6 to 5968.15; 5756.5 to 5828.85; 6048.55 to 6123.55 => 0.04 mag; 7.47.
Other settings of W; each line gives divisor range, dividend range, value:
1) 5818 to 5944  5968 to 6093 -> 1.05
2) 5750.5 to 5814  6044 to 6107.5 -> 1.11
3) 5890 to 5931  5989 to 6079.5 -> 1.08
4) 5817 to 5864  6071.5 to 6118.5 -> 1.07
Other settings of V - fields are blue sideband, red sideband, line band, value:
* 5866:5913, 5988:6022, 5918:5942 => -0.03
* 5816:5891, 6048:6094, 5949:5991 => 0.03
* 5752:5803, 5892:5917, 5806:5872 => -0.07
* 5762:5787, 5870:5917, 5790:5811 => -0.04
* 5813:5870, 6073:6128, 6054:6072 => 0.03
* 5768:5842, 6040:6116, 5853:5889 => 0.02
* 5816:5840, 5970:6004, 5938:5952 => 0.03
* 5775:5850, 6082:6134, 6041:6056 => 0.03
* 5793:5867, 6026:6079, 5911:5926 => 0.03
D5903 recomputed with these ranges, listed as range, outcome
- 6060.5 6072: 7.26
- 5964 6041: 7.31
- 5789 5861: 7.65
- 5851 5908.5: 7.15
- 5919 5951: 7.36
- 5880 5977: 7.11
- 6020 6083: 7.32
